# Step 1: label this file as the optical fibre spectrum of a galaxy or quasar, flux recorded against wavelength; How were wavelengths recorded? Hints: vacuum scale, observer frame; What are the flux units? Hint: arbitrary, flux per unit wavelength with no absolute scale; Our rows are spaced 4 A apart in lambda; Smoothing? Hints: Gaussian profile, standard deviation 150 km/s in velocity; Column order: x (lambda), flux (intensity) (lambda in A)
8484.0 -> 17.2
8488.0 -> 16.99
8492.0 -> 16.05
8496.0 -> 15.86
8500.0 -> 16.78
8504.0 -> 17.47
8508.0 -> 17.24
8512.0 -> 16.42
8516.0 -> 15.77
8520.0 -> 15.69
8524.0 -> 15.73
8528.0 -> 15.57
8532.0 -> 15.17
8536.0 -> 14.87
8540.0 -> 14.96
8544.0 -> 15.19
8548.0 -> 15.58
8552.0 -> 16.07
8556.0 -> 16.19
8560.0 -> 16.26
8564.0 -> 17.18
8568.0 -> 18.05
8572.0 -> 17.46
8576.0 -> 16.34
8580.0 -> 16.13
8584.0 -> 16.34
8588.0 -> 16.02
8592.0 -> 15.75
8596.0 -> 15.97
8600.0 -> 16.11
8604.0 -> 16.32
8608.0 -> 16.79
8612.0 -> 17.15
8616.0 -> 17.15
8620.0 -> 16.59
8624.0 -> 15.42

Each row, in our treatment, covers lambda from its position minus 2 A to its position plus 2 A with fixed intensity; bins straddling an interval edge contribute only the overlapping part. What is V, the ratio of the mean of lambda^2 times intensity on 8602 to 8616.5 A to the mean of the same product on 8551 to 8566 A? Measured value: 1.03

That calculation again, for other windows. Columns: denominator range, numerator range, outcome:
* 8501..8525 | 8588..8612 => 1.01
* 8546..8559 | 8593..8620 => 1.05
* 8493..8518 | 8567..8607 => 1.01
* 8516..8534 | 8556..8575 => 1.11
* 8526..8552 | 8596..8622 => 1.11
